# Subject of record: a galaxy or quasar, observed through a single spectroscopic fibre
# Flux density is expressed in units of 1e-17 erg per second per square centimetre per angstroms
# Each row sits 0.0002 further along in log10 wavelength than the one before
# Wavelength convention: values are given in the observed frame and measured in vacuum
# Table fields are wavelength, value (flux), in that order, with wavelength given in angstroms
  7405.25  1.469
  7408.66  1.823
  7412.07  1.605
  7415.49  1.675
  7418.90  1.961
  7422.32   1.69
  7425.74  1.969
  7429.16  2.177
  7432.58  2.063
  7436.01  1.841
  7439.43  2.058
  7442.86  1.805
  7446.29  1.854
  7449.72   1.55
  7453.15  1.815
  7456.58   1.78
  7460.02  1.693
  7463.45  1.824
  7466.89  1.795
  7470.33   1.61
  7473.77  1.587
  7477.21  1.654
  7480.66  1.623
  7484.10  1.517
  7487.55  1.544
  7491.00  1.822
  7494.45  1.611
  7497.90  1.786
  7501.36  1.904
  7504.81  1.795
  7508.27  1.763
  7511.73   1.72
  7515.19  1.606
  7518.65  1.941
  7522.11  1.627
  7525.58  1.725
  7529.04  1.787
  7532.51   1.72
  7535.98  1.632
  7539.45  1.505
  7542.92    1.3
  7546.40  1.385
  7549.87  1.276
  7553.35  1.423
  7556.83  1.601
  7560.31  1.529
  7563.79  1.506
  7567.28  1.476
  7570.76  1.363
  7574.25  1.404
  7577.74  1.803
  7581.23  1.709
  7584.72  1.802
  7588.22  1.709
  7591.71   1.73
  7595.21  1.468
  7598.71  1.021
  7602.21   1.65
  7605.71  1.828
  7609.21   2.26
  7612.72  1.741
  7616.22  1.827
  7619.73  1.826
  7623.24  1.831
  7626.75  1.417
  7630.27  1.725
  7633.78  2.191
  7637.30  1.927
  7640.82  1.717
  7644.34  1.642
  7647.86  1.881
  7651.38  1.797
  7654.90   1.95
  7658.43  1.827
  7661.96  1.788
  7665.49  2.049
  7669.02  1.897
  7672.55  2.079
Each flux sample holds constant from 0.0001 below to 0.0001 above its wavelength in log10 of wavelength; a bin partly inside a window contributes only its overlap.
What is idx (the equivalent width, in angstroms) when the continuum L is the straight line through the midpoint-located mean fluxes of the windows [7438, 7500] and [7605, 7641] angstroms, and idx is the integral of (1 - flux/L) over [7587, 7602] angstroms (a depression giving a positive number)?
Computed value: 2.7 angstroms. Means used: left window 1.72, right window 1.85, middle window 1.49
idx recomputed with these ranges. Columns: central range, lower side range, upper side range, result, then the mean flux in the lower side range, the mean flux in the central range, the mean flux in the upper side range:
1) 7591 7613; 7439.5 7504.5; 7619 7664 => 1.54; 1.72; 1.66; 1.81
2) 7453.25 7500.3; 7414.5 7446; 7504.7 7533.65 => 3.53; 1.92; 1.69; 1.74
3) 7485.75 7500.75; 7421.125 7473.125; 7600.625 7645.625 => 1.00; 1.83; 1.7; 1.82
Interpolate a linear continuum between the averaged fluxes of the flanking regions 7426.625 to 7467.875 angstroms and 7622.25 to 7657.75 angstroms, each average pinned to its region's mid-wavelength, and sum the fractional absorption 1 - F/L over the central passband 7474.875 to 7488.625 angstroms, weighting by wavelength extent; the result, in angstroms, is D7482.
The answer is 2.0 angstroms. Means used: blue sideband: 1.86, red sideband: 1.81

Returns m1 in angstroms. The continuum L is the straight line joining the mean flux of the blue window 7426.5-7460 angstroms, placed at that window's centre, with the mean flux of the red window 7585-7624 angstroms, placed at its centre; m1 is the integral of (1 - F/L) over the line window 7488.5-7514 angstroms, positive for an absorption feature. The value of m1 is 0.8 angstroms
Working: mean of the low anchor 1.88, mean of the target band 1.76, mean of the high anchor 1.72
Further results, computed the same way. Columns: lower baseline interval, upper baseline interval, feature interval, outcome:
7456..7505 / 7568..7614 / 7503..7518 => -0.5 angstroms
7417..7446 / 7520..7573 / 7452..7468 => 0.5 angstroms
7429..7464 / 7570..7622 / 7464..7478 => 1.1 angstroms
